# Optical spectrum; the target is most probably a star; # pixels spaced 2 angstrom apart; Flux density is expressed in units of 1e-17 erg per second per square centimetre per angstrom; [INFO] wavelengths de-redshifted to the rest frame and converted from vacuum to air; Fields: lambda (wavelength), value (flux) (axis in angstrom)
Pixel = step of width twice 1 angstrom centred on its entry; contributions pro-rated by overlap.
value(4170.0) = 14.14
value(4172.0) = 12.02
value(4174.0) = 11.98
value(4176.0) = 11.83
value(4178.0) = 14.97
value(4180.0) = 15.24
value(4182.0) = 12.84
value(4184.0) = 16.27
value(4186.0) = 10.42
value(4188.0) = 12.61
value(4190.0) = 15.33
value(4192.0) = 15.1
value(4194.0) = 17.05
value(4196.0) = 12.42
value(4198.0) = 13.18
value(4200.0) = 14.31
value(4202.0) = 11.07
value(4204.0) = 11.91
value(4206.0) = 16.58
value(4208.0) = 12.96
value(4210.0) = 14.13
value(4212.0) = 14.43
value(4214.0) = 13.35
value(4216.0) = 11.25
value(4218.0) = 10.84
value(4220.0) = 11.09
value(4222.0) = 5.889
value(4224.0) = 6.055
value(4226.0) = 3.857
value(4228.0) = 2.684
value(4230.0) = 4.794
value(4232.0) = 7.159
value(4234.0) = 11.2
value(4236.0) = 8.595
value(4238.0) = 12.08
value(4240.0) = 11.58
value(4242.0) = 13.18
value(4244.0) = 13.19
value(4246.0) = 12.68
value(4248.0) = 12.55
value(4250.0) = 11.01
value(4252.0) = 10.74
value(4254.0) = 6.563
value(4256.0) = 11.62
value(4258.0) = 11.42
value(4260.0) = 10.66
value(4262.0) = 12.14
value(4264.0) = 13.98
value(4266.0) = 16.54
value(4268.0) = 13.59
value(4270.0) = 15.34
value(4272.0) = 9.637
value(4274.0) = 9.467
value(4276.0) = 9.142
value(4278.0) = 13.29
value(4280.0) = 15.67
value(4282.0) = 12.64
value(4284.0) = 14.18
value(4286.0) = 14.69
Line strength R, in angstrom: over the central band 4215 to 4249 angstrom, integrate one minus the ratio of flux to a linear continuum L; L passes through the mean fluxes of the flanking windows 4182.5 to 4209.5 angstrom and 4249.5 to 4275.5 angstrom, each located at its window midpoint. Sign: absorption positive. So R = 8.8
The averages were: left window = 13.8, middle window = 9.33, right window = 11.7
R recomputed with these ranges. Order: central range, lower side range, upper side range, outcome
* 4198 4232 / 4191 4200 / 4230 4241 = 5.7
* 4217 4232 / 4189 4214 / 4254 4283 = 7.8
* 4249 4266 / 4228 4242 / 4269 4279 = -1.5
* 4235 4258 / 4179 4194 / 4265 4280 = 3.2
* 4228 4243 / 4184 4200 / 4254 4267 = 4.1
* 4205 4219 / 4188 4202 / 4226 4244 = -1.6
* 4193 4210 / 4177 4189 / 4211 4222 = -1.6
